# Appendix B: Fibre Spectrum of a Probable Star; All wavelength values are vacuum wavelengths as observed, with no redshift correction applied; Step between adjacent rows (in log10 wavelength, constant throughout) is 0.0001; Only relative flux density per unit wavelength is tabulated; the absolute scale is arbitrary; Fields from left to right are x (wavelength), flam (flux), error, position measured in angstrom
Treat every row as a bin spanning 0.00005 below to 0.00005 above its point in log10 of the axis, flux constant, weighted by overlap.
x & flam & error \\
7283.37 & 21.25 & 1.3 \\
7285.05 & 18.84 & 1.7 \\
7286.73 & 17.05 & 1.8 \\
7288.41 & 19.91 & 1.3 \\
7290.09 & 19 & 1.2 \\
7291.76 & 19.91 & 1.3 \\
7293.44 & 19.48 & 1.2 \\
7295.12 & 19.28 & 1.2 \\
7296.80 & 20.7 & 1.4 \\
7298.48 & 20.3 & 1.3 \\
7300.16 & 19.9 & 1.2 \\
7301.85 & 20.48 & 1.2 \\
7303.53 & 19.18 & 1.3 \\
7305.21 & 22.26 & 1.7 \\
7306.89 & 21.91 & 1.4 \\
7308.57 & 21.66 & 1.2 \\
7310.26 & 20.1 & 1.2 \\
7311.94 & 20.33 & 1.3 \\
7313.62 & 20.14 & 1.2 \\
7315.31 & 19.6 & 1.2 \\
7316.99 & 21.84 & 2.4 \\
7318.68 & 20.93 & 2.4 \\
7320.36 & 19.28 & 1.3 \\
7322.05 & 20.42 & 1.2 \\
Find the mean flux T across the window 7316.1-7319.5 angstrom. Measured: 21.4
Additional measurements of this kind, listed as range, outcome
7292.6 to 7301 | 19.9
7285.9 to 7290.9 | 18.6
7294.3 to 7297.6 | 20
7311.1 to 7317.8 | 20.5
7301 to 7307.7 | 20.9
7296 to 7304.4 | 20.1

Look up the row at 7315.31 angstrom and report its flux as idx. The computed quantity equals 19.6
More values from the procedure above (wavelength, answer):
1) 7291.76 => 19.91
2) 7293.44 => 19.48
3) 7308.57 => 21.66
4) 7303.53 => 19.18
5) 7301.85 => 20.48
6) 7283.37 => 21.25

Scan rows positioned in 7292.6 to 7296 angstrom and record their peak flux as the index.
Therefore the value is 19.48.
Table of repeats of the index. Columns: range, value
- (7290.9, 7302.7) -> 20.7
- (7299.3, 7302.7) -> 20.48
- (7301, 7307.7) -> 22.26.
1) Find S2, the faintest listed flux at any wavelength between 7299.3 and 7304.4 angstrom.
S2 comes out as 19.18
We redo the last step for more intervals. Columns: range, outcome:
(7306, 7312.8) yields 20.1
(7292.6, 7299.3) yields 19.28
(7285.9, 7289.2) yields 17.05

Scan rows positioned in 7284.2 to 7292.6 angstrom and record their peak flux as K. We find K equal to 19.91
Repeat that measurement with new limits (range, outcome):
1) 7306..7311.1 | 21.91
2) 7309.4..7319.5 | 21.84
